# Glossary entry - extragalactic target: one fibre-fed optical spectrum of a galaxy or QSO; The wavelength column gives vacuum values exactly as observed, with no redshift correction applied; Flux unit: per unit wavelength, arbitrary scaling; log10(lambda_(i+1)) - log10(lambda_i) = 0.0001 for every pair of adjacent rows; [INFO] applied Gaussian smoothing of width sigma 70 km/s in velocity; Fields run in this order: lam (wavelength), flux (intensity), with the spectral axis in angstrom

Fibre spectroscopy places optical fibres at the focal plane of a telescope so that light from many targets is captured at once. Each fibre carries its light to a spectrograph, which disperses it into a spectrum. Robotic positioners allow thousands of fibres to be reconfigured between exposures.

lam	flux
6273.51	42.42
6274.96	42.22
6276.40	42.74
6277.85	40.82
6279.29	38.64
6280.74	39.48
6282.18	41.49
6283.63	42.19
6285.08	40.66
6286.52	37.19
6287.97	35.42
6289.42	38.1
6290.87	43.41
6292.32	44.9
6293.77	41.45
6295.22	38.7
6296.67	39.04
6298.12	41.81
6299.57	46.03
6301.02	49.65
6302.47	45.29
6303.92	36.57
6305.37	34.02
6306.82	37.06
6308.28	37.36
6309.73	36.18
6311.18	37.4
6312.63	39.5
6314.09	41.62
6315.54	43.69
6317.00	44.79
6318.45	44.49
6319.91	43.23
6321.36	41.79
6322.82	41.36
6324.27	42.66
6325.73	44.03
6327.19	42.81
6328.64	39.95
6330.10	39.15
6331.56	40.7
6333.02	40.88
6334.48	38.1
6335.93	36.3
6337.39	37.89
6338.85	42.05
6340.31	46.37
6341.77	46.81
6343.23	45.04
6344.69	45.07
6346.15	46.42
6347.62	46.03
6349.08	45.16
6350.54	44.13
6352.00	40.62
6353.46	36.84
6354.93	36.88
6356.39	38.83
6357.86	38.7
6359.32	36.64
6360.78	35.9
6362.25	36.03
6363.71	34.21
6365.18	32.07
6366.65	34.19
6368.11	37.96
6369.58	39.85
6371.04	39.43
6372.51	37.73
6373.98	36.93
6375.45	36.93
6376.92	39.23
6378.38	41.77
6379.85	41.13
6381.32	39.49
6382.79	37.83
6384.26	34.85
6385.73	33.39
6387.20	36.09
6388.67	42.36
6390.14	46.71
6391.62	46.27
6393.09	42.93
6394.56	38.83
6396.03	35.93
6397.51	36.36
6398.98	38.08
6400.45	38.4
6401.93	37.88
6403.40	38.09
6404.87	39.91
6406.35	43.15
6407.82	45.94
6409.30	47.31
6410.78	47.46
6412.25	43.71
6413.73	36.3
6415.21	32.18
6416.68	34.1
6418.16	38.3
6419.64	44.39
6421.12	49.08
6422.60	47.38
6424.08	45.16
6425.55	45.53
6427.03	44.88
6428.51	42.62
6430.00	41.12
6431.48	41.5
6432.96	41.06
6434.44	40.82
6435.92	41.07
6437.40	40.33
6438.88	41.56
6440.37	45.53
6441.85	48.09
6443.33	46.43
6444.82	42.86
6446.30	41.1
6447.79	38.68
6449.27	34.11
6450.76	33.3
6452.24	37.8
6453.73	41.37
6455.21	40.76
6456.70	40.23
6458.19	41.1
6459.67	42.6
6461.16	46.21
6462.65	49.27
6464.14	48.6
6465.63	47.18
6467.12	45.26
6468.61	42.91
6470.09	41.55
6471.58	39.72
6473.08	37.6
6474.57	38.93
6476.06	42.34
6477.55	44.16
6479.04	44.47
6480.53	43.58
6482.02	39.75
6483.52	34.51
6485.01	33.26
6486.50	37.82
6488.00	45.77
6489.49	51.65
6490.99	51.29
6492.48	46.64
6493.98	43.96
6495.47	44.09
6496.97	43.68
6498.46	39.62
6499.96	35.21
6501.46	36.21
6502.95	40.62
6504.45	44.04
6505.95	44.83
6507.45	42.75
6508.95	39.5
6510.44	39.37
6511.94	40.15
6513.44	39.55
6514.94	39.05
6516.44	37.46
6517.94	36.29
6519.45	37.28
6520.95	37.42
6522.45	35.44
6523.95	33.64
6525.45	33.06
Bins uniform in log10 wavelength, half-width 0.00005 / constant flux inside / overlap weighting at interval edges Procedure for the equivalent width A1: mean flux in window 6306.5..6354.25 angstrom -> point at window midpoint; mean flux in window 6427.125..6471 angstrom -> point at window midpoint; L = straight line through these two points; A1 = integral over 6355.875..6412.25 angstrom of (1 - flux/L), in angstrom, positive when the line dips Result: 3.8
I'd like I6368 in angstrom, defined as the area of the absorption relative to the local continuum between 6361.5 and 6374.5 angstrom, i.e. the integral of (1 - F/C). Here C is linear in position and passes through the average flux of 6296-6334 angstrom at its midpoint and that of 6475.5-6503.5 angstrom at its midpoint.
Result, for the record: 1.6 angstrom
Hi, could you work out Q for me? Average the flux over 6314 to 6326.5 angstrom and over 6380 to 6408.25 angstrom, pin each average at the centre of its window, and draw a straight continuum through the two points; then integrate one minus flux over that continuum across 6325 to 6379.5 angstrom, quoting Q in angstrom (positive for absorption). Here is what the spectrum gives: 2.19 angstrom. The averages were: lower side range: 43.1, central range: 39.9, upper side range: 39.6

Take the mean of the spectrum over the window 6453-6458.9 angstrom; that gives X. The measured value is 40.9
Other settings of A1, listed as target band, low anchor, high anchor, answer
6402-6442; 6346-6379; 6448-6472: -1.6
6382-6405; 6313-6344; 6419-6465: 1.9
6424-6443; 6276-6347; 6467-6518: -0.8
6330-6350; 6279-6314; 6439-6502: -1.0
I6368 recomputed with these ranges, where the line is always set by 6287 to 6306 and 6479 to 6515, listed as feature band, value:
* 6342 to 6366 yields 0.71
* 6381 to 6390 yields 0.76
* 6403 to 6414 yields -0.46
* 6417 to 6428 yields -0.81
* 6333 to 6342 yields 0.06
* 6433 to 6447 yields -0.51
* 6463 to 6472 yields -0.65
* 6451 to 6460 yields 0.30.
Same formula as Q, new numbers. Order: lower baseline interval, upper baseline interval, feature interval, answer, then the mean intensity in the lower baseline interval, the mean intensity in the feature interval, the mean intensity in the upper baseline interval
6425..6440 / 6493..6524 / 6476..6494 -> -1.1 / 42.1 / 43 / 39.7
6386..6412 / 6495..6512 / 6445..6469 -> -0.5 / 41.2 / 41.9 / 40.8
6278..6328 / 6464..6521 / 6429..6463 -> -0.2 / 40.9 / 41.5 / 41.5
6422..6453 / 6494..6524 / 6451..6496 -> -2.2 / 41.9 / 42.7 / 39.6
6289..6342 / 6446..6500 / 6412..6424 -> 0.3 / 41.2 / 40.8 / 42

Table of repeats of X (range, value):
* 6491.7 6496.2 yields 45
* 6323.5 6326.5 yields 43.3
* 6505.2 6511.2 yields 41.6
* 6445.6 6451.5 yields 36.8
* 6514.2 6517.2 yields 38.3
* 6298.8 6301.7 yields 47.7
